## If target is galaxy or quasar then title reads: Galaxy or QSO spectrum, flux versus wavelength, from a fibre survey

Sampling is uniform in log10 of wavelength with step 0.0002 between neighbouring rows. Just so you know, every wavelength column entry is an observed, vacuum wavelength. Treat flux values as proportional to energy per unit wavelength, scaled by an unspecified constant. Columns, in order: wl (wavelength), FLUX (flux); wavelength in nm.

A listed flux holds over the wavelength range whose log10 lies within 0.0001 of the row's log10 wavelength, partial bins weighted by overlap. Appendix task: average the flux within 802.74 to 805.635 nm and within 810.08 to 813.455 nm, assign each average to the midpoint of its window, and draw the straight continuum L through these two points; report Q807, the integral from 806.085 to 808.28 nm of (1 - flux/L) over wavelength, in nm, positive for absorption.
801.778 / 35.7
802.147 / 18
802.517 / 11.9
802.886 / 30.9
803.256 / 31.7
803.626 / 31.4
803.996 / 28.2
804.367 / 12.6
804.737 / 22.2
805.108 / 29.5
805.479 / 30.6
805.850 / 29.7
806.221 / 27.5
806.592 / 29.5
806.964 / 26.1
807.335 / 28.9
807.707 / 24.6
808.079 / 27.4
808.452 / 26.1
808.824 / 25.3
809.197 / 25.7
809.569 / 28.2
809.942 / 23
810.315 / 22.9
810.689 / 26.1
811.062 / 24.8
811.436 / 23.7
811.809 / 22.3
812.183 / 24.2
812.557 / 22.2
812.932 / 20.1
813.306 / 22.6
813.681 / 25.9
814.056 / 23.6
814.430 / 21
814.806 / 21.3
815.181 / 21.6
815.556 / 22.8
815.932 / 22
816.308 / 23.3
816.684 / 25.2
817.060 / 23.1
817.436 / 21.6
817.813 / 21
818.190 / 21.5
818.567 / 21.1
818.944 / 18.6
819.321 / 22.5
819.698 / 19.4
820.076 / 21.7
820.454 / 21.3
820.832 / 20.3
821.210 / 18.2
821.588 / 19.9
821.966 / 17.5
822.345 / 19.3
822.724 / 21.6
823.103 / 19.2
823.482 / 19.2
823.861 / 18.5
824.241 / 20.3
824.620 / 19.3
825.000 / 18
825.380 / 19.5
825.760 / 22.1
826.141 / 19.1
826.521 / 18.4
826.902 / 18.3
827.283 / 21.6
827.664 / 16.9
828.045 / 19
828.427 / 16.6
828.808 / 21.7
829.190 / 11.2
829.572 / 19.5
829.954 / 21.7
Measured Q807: -0.15 nm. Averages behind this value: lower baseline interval 27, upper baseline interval 23.2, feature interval 27.3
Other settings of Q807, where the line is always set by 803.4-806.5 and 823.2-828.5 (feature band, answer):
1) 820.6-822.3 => 0.13 nm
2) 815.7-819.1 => 0.03 nm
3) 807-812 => -0.06 nm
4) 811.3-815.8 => 0.18 nm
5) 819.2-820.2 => 0.01 nm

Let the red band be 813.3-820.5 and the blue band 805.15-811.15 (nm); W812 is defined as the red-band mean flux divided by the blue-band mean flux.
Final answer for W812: 0.82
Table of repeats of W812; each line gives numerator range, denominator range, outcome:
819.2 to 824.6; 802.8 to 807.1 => 0.72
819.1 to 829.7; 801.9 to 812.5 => 0.76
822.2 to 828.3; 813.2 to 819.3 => 0.87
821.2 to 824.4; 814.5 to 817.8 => 0.86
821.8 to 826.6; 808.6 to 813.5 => 0.81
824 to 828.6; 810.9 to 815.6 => 0.84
